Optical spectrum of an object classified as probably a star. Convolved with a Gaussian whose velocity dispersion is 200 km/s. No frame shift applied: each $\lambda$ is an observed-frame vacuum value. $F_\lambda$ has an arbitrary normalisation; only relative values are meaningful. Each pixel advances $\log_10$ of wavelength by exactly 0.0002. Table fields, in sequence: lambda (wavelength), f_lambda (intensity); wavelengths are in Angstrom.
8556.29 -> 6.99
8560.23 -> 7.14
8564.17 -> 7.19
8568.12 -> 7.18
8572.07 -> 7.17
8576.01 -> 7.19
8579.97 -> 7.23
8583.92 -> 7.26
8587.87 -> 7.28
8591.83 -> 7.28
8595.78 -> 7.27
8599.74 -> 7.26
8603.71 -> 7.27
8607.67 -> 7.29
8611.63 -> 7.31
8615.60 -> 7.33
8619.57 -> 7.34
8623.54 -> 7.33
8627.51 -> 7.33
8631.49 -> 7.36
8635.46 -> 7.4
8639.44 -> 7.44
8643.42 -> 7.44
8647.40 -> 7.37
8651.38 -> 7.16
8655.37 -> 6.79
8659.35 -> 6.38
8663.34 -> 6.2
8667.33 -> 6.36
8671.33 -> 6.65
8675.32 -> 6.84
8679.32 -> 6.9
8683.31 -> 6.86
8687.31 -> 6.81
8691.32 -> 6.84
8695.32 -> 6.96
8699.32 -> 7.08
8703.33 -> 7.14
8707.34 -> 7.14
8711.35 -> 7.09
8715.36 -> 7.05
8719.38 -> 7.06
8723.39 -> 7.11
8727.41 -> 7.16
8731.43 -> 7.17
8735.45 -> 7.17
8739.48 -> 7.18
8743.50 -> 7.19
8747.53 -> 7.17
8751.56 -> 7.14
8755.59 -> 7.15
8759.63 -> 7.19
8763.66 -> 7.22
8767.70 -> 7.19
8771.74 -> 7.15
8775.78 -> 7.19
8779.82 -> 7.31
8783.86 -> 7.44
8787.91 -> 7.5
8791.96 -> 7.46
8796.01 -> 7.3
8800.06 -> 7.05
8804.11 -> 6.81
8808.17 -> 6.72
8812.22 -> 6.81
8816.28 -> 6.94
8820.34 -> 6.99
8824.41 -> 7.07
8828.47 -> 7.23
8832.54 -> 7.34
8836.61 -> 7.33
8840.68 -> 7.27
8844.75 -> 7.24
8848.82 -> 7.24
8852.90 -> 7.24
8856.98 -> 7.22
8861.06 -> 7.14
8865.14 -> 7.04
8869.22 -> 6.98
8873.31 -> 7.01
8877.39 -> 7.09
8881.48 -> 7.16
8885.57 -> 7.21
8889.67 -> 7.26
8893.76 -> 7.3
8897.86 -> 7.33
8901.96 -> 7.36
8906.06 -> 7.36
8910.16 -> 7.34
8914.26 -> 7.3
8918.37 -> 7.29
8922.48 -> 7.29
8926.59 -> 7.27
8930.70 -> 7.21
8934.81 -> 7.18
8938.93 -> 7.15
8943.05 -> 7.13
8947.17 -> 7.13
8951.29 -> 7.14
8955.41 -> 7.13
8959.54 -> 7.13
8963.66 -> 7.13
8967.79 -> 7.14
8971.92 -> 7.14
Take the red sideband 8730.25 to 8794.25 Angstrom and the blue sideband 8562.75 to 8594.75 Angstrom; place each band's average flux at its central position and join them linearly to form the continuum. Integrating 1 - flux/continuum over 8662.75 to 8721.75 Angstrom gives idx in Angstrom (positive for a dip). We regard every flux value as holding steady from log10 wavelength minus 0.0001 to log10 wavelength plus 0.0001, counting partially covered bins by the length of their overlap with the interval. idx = 2.86 Angstrom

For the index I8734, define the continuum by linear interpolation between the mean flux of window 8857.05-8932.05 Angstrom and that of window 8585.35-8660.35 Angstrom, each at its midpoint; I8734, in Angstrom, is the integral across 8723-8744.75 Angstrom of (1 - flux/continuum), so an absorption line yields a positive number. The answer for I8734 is 0.2 Angstrom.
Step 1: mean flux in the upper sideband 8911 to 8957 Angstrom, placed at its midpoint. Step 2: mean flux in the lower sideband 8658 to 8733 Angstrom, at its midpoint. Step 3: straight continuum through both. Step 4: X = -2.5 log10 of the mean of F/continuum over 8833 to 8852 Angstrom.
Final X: -0.029 mag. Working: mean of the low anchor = 6.89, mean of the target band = 7.27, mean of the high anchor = 7.21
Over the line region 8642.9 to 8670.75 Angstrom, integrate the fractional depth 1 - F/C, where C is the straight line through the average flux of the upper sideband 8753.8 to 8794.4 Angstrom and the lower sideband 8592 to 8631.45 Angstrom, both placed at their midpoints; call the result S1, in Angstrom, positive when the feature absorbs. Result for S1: 2.0 Angstrom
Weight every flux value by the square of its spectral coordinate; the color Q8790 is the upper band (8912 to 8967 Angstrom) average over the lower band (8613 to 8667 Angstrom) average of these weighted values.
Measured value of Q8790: 1.1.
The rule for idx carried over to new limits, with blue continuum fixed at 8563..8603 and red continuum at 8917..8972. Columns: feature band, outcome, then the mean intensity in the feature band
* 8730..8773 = 0.2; 7.17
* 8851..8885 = 0.3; 7.11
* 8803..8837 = 0.8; 7.02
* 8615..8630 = -0.2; 7.33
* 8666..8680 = 1.0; 6.68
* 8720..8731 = 0.1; 7.13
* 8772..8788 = -0.3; 7.32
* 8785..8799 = -0.4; 7.39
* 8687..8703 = 0.6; 6.96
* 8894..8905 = -0.2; 7.34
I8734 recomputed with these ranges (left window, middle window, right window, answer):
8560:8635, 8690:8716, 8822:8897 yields 0.68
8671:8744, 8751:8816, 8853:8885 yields -0.87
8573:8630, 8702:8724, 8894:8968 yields 0.51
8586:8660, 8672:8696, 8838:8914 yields 1.32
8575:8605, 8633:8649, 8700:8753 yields -0.45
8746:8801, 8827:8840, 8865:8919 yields -0.11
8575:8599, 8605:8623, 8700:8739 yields -0.22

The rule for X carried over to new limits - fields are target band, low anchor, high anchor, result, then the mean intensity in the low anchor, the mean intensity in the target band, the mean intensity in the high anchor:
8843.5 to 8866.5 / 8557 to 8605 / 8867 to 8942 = 0.01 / 7.22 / 7.19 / 7.23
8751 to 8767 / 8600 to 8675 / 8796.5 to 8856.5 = -0.01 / 7.09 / 7.18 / 7.1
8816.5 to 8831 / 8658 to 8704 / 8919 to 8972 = -0.02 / 6.75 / 7.08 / 7.17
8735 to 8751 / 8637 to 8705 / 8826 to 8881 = -0.03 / 6.9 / 7.17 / 7.18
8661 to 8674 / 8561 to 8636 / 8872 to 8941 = 0.13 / 7.27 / 6.42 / 7.24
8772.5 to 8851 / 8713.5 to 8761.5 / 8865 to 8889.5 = -0.01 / 7.14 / 7.17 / 7.1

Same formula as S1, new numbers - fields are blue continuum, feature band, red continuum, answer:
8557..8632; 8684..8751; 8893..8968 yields 1.54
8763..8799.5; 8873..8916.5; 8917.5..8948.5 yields -0.18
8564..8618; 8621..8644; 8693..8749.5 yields -0.54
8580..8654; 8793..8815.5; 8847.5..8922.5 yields 0.88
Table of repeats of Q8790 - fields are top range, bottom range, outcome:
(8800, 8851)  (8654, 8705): 1.08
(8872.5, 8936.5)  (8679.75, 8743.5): 1.07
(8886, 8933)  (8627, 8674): 1.11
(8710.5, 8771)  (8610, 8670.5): 1.03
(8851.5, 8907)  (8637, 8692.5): 1.10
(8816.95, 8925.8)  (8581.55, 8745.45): 1.07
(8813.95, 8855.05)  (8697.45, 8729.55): 1.04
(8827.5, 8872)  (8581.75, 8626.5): 1.04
